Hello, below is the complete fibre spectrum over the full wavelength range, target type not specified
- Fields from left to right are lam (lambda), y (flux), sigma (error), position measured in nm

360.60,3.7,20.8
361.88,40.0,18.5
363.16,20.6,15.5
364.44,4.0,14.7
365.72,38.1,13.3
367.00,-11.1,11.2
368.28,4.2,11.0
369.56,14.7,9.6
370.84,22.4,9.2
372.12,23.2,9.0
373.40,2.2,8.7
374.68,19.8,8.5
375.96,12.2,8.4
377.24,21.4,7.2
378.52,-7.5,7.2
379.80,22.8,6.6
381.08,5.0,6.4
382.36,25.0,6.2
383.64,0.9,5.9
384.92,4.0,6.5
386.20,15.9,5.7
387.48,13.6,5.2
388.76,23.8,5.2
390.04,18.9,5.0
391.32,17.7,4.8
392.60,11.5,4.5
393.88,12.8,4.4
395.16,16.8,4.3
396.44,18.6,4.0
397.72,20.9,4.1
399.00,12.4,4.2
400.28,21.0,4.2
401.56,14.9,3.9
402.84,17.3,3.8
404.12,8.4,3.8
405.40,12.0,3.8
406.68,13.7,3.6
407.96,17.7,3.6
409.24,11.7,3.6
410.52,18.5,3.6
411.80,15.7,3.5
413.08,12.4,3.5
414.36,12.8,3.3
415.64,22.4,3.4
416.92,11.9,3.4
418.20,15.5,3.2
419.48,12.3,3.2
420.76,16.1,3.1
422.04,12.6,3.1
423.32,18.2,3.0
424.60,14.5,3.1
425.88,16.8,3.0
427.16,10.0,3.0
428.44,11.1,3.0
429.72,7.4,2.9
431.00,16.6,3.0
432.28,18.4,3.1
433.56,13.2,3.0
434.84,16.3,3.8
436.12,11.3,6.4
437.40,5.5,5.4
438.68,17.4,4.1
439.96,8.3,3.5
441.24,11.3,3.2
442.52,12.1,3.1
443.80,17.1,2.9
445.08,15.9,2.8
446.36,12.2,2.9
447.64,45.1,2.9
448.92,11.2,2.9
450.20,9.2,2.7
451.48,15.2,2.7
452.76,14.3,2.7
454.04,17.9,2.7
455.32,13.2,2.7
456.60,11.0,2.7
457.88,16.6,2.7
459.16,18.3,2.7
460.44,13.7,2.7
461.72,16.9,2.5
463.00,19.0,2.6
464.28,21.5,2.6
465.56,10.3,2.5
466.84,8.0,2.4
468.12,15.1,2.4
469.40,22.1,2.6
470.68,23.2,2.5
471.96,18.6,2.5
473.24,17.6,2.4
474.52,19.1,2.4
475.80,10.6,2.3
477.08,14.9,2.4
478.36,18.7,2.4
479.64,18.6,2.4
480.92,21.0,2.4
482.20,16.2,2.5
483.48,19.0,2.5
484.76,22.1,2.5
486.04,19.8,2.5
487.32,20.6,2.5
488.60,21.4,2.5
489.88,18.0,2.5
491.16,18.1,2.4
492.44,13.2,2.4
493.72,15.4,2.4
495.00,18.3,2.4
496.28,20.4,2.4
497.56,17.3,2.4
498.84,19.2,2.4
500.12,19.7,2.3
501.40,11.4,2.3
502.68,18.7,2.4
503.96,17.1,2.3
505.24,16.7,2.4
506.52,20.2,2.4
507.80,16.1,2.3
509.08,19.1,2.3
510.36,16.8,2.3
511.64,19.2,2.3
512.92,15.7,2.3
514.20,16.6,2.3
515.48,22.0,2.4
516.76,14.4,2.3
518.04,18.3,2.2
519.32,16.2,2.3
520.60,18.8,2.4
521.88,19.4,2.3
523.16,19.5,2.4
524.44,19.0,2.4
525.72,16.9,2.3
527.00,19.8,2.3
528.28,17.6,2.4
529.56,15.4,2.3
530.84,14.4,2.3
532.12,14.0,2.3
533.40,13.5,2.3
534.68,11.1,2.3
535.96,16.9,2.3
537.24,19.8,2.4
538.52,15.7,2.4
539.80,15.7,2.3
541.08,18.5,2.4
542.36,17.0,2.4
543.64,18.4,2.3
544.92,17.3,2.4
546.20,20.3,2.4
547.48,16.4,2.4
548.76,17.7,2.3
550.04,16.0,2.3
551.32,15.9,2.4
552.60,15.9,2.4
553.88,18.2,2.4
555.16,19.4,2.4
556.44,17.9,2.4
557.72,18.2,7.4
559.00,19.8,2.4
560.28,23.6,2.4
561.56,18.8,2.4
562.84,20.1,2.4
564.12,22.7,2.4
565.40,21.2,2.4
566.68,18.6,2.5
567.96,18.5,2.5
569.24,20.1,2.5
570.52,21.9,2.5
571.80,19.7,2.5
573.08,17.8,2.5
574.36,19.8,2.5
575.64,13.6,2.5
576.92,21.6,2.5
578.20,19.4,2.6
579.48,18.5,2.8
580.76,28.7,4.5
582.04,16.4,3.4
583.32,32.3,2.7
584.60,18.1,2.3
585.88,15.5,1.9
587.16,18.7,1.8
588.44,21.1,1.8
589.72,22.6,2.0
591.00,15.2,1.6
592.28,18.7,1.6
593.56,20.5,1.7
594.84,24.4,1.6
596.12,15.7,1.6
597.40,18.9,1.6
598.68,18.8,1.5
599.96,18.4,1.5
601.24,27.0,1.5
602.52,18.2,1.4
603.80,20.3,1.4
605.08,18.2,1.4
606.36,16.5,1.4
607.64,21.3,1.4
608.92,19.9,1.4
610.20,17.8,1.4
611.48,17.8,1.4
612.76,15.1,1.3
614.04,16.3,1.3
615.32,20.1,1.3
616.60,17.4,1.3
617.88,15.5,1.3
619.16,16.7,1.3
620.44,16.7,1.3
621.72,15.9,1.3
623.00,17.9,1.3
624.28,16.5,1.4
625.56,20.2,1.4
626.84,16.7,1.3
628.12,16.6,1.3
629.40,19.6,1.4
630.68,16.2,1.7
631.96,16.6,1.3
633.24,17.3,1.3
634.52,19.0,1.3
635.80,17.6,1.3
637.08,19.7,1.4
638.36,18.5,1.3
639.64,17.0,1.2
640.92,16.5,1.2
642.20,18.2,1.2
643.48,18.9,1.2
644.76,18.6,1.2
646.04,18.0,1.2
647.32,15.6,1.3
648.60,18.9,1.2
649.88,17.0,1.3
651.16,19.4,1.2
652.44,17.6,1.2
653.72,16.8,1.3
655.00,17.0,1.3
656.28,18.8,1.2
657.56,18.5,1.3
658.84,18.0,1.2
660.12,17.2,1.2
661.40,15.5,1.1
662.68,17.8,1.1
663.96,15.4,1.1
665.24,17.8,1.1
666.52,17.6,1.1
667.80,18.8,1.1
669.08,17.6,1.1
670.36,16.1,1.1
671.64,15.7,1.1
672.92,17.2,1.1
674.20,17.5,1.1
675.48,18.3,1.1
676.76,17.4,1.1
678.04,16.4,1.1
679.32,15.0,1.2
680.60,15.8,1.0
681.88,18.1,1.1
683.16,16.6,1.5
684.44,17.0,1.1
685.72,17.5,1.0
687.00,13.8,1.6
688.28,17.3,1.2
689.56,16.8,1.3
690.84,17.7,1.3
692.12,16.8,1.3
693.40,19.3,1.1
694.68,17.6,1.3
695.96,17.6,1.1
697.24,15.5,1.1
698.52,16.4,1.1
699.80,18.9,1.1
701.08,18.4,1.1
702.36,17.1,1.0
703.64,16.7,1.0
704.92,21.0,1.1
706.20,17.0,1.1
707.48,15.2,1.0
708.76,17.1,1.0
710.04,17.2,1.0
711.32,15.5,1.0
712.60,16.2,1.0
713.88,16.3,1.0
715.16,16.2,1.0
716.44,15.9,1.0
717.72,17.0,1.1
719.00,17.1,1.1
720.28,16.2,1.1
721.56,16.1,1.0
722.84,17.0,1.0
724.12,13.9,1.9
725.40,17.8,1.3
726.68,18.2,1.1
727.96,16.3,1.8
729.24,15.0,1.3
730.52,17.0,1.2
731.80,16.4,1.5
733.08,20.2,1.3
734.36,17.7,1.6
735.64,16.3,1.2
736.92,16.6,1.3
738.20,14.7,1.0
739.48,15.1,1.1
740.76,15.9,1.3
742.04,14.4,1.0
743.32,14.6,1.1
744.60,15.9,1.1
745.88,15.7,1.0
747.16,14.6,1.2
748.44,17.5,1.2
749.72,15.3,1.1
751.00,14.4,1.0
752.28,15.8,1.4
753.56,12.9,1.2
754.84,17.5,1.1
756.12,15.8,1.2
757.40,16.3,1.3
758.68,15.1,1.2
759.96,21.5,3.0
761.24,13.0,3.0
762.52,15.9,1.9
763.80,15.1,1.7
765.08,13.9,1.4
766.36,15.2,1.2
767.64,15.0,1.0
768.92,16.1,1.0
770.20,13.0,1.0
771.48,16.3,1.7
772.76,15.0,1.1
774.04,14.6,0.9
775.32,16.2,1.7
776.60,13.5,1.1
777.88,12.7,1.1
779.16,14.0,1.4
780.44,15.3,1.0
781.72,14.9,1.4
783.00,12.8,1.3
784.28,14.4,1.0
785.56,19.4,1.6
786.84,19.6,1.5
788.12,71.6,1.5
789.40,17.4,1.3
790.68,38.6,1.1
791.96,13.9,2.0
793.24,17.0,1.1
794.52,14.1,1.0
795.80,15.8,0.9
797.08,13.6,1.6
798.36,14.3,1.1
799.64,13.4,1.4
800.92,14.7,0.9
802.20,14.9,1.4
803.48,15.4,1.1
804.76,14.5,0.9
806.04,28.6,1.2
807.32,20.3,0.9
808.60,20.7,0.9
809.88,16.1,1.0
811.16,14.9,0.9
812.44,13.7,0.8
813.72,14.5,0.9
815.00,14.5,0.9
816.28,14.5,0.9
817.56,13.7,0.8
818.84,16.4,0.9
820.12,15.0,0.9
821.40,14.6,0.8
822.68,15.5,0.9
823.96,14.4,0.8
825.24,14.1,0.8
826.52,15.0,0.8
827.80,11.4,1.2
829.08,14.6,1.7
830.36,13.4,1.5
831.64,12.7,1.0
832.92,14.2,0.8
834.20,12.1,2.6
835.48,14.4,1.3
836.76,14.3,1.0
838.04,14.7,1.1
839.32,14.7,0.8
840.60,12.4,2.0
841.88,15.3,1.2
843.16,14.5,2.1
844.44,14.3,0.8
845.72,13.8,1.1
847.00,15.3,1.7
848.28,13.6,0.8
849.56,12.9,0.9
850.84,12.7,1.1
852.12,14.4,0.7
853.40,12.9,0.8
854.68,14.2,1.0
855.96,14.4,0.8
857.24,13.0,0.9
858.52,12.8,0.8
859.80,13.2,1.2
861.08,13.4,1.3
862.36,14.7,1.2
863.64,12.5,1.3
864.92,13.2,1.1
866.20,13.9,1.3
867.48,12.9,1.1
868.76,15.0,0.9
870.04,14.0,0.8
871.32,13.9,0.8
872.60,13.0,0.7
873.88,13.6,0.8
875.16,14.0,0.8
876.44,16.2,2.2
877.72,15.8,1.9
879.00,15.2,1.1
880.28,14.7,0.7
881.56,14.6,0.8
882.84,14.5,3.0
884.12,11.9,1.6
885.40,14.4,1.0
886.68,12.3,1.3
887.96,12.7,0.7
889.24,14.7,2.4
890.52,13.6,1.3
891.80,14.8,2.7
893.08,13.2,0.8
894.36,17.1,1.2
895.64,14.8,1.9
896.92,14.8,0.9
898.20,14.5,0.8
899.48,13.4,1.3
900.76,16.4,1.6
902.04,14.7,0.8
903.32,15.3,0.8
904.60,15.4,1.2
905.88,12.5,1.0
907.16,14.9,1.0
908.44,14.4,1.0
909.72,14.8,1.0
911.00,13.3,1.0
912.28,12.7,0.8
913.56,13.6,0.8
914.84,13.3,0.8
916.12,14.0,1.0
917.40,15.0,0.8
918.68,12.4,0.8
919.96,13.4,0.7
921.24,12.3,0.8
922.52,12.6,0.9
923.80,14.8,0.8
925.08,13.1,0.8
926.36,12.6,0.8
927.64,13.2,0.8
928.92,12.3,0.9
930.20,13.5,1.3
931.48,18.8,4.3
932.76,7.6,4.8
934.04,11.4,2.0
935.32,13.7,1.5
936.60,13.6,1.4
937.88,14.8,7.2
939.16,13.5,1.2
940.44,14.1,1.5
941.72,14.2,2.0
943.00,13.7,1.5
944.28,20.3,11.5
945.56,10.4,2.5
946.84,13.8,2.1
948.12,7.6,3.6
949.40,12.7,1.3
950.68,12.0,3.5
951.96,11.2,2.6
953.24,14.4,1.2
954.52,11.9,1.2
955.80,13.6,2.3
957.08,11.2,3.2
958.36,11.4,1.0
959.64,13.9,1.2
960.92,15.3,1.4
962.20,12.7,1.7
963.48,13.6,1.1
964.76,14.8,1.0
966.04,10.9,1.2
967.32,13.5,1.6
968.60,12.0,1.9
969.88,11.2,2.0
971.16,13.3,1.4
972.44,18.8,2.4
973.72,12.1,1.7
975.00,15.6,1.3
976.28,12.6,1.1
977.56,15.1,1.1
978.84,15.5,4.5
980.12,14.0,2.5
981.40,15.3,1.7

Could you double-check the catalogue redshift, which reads 0.20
